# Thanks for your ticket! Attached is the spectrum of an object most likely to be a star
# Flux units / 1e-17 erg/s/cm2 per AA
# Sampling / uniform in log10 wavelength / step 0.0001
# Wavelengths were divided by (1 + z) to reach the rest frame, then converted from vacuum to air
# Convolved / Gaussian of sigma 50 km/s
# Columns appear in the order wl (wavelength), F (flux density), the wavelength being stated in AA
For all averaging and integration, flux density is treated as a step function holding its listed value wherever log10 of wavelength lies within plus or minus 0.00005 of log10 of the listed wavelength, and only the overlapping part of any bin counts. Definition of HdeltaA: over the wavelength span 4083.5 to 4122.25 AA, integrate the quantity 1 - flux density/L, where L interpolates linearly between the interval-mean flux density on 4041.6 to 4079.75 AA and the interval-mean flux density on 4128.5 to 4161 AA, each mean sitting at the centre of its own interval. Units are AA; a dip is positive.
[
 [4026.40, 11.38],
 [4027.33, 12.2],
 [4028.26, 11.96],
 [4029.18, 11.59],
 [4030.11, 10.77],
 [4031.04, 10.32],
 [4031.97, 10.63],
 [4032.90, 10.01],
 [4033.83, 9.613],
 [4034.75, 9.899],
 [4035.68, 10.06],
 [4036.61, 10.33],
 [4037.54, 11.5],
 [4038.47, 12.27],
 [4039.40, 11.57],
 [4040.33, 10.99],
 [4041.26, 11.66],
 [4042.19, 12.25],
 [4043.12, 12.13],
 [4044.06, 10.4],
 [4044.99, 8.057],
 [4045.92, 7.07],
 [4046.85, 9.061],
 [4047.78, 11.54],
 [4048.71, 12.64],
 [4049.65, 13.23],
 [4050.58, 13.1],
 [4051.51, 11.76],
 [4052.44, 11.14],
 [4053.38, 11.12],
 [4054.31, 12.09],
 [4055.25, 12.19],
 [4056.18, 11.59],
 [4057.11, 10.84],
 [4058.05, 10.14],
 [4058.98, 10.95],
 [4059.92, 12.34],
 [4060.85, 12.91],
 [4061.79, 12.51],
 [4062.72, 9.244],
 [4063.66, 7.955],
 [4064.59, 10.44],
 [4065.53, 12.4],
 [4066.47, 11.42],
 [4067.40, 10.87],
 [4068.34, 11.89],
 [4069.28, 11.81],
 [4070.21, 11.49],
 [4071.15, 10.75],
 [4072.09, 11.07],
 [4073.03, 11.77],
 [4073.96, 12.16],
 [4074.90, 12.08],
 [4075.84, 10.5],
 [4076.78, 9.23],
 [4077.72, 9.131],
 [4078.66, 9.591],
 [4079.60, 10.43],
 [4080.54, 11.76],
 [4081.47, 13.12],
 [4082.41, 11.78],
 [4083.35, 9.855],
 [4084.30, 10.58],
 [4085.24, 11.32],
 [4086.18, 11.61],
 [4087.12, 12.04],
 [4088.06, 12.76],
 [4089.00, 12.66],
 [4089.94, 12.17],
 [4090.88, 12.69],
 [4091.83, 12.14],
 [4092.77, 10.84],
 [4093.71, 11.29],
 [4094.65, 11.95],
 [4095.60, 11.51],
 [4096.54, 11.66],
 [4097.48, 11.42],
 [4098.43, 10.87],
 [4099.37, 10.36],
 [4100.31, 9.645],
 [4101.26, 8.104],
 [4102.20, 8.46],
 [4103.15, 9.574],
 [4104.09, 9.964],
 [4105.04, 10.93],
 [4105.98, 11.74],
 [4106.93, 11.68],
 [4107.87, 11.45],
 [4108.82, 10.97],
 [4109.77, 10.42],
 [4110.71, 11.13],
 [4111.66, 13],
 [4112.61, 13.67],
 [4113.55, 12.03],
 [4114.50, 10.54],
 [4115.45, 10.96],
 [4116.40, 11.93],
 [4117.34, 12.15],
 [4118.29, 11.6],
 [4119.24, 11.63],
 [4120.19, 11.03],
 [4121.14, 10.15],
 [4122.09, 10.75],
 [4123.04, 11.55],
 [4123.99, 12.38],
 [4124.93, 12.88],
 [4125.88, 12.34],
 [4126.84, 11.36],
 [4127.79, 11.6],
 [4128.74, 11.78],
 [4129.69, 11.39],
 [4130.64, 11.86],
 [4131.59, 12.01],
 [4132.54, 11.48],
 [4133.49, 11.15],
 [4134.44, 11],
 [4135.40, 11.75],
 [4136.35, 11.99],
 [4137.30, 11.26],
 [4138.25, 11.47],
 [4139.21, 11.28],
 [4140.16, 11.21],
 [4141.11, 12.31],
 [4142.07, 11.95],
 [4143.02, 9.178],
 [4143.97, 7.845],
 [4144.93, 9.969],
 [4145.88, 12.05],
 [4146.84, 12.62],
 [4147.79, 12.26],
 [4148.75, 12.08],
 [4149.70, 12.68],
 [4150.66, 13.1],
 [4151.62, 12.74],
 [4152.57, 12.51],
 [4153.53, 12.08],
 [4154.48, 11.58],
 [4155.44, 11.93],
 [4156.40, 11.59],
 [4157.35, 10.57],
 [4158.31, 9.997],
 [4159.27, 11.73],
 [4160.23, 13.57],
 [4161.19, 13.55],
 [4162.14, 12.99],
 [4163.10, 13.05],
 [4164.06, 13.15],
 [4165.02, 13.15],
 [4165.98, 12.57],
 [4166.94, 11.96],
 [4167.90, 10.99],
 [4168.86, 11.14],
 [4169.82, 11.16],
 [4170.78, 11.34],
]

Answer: 0.3 AA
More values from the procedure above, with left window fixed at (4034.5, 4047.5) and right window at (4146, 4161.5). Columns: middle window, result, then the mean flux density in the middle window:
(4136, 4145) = 0.8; 10.9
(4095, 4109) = 1.0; 10.6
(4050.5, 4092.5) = -1.4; 11.3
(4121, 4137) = 0.2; 11.6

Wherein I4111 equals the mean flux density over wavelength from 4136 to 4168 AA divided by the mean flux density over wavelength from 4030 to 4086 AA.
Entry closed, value 1.08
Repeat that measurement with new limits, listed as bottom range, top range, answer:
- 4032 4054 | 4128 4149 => 1.04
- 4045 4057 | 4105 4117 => 1.03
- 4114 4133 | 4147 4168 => 1.06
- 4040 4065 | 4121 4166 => 1.06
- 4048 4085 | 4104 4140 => 1.02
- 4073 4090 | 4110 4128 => 1.04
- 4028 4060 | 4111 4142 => 1.06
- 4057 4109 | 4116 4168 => 1.06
